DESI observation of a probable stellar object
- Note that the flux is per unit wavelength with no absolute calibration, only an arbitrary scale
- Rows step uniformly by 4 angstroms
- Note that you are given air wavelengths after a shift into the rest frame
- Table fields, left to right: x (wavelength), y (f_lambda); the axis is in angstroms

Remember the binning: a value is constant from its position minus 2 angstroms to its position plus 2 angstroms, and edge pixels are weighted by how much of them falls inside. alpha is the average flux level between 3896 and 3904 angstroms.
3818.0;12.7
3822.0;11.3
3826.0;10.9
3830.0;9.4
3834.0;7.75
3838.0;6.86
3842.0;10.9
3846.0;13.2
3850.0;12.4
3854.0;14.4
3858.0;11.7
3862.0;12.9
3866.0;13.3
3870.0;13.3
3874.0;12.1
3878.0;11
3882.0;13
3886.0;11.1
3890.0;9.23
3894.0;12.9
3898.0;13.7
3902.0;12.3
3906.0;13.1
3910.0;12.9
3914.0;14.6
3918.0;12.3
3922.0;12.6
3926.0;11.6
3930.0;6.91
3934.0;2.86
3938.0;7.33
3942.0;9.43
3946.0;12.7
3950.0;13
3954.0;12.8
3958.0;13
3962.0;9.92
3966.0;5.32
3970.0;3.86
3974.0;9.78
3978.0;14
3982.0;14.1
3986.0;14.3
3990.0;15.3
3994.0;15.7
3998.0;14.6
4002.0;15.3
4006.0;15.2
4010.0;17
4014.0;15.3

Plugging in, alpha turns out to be 13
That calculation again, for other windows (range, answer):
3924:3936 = 7.12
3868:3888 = 12.1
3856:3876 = 12.7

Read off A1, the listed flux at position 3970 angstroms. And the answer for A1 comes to 3.86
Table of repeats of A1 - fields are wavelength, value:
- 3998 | 14.6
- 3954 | 12.8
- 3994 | 15.7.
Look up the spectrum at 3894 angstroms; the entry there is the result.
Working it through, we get 12.9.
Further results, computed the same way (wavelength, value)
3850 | 12.4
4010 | 17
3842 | 10.9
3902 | 12.3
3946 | 12.7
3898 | 13.7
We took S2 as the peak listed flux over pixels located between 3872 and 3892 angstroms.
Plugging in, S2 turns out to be 13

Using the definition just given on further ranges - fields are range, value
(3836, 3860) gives 14.4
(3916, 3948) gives 12.7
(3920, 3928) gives 12.6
